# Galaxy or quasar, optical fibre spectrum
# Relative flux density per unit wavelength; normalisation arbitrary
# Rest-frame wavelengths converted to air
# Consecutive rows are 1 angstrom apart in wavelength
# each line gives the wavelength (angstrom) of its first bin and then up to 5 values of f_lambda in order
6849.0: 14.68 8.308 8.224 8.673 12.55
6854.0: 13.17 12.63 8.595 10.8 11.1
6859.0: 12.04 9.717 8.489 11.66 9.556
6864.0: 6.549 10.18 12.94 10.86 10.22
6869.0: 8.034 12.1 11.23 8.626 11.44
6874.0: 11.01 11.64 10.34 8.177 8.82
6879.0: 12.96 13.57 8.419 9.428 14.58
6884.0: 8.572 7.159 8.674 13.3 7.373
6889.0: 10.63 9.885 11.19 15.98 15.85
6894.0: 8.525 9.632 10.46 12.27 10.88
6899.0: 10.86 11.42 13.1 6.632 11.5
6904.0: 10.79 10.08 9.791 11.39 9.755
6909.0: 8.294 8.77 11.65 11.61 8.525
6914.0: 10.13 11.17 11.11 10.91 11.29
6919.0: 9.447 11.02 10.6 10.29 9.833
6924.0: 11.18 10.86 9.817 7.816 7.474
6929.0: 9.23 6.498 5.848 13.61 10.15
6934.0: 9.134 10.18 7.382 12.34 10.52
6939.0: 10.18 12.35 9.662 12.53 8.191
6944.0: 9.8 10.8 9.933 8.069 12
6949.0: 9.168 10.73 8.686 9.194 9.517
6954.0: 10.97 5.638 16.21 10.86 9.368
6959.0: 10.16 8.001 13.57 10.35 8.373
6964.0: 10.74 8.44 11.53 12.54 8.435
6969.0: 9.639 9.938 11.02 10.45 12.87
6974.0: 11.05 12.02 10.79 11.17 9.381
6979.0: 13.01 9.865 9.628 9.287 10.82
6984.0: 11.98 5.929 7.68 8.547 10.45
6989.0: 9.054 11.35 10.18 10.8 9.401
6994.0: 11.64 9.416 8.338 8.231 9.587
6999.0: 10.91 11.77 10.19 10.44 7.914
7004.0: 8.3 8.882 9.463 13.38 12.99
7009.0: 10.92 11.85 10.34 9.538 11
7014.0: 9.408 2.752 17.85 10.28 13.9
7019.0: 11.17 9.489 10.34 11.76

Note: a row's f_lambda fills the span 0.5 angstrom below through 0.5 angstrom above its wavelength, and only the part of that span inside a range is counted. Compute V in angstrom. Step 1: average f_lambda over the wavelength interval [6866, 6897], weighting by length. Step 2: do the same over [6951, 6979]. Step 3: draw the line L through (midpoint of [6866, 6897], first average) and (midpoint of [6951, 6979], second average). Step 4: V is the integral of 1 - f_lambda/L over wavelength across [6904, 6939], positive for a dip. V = 2.1 angstrom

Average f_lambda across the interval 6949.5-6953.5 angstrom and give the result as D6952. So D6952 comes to 9.53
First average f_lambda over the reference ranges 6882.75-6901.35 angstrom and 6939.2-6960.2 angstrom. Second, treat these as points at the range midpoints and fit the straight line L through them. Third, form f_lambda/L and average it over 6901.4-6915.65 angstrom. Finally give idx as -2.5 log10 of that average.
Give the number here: 0.07 mag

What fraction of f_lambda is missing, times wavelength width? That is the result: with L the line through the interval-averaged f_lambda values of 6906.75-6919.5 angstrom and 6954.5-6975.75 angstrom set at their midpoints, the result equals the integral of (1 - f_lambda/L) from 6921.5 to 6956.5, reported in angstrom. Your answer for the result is 1.8 angstrom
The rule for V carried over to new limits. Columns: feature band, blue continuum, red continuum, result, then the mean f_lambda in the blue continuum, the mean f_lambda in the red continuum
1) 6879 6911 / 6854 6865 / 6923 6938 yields -2.6 angstrom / 10.3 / 9.45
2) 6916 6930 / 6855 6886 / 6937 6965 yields 0.5 angstrom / 10.3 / 10.2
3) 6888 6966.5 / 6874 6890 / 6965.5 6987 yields 0.4 angstrom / 10.3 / 10.4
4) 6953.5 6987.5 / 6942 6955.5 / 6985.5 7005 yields -2.5 angstrom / 9.55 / 9.67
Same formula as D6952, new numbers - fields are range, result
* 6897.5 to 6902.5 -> 10.6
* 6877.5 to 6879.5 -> 10.9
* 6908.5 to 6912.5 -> 10.1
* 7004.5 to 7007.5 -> 10.6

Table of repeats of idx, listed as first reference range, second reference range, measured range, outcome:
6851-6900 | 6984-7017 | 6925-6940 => 0.10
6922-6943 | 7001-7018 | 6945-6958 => -0.01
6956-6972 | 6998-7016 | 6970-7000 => 0.01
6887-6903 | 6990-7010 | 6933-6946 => 0.05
